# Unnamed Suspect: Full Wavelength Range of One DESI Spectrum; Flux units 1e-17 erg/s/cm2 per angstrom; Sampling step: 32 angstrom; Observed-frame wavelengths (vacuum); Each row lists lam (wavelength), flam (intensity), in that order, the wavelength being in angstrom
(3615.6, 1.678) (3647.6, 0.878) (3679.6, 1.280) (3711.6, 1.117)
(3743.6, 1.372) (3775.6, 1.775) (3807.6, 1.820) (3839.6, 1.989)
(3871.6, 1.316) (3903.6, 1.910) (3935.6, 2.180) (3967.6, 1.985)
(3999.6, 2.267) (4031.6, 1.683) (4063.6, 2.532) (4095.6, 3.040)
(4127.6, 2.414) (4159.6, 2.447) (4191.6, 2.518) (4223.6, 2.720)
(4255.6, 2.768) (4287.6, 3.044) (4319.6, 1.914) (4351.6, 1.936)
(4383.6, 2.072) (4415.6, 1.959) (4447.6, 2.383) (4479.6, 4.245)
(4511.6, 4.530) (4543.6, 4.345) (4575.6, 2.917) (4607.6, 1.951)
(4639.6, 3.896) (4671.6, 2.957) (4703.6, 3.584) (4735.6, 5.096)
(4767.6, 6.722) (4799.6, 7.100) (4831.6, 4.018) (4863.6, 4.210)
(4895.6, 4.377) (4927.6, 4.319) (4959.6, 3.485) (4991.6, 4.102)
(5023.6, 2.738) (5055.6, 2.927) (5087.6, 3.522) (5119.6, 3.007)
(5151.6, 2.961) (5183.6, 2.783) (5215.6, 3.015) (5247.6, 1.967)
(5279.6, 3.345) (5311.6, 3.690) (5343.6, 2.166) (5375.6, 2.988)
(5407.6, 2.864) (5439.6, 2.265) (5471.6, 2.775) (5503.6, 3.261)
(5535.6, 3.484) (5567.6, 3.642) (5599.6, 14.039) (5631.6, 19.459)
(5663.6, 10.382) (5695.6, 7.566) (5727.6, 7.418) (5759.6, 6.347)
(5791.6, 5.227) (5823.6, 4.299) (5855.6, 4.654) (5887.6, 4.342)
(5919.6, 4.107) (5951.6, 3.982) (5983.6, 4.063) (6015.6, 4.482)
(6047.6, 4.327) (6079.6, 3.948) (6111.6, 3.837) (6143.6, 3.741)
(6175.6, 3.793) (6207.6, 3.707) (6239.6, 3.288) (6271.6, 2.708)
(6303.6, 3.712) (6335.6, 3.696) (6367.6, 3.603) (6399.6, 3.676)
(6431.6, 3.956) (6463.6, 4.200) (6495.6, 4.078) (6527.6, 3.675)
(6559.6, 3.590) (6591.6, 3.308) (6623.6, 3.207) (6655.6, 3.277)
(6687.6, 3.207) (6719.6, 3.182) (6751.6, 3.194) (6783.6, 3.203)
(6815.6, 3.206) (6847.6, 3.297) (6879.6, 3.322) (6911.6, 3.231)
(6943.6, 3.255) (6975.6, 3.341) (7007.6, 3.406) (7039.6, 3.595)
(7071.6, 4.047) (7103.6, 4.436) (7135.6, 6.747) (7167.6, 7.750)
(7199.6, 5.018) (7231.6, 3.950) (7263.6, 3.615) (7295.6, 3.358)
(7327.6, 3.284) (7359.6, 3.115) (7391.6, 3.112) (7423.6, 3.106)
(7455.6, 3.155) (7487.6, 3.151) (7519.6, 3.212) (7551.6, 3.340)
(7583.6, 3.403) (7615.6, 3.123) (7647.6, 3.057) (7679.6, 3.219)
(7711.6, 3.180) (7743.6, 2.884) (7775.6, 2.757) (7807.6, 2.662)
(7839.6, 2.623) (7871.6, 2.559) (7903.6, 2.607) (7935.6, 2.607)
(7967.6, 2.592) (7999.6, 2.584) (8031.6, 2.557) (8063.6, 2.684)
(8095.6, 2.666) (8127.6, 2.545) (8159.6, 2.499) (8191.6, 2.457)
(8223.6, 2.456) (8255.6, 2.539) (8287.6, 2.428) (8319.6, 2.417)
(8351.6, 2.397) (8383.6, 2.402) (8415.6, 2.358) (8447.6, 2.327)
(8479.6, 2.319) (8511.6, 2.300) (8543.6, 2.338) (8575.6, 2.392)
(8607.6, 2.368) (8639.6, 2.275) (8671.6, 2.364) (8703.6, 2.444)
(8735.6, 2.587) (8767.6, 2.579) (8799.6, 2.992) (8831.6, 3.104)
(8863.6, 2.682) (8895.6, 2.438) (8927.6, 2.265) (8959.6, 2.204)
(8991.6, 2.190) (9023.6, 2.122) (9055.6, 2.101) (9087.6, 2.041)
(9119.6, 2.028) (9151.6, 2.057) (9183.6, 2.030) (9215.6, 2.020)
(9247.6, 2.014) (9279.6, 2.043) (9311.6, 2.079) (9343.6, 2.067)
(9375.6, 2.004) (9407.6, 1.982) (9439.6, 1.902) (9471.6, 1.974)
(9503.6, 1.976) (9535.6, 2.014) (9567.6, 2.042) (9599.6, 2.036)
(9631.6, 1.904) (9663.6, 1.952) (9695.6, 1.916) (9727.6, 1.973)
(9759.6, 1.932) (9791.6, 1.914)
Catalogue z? 3.617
